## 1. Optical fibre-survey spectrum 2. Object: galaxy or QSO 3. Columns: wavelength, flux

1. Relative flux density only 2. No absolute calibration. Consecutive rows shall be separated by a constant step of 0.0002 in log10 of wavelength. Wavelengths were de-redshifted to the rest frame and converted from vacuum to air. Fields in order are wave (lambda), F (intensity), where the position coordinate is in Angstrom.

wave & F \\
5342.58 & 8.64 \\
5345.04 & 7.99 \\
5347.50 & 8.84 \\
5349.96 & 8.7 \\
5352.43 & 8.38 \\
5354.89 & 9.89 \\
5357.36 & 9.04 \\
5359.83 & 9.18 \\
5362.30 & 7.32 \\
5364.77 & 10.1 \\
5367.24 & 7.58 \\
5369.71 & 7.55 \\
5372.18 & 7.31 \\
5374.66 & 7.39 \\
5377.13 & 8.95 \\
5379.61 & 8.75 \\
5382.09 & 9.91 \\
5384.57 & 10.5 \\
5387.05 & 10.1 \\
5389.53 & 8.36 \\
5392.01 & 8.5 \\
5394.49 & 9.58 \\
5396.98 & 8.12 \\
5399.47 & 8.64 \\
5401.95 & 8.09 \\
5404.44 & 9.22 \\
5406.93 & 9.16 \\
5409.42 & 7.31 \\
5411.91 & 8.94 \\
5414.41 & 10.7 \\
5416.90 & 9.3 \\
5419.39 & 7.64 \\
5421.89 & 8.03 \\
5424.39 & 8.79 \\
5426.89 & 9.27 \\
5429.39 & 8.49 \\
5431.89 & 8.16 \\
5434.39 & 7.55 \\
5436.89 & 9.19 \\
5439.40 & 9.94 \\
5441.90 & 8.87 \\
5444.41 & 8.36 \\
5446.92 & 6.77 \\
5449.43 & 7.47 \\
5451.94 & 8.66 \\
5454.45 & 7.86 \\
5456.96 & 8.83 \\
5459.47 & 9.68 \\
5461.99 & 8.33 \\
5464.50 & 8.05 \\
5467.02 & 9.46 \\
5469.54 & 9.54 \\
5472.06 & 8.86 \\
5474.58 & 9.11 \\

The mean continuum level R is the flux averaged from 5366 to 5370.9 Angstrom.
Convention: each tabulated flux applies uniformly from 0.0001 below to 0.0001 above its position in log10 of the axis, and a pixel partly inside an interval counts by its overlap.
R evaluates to 7.57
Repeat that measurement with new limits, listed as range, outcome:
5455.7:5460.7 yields 9.26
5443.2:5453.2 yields 7.81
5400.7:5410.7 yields 8.45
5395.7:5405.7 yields 8.52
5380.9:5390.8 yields 9.72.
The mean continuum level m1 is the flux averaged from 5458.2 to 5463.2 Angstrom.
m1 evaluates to 9.01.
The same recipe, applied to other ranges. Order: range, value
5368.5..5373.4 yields 7.43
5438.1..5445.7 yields 9.04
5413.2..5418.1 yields 10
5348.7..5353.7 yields 8.56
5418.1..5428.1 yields 8.43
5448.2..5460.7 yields 8.5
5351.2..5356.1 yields 9.14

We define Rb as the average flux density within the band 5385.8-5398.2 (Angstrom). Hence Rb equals 8.94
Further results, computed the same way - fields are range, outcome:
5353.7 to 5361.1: 9.35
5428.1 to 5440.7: 8.67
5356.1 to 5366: 8.91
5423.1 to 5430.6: 8.84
